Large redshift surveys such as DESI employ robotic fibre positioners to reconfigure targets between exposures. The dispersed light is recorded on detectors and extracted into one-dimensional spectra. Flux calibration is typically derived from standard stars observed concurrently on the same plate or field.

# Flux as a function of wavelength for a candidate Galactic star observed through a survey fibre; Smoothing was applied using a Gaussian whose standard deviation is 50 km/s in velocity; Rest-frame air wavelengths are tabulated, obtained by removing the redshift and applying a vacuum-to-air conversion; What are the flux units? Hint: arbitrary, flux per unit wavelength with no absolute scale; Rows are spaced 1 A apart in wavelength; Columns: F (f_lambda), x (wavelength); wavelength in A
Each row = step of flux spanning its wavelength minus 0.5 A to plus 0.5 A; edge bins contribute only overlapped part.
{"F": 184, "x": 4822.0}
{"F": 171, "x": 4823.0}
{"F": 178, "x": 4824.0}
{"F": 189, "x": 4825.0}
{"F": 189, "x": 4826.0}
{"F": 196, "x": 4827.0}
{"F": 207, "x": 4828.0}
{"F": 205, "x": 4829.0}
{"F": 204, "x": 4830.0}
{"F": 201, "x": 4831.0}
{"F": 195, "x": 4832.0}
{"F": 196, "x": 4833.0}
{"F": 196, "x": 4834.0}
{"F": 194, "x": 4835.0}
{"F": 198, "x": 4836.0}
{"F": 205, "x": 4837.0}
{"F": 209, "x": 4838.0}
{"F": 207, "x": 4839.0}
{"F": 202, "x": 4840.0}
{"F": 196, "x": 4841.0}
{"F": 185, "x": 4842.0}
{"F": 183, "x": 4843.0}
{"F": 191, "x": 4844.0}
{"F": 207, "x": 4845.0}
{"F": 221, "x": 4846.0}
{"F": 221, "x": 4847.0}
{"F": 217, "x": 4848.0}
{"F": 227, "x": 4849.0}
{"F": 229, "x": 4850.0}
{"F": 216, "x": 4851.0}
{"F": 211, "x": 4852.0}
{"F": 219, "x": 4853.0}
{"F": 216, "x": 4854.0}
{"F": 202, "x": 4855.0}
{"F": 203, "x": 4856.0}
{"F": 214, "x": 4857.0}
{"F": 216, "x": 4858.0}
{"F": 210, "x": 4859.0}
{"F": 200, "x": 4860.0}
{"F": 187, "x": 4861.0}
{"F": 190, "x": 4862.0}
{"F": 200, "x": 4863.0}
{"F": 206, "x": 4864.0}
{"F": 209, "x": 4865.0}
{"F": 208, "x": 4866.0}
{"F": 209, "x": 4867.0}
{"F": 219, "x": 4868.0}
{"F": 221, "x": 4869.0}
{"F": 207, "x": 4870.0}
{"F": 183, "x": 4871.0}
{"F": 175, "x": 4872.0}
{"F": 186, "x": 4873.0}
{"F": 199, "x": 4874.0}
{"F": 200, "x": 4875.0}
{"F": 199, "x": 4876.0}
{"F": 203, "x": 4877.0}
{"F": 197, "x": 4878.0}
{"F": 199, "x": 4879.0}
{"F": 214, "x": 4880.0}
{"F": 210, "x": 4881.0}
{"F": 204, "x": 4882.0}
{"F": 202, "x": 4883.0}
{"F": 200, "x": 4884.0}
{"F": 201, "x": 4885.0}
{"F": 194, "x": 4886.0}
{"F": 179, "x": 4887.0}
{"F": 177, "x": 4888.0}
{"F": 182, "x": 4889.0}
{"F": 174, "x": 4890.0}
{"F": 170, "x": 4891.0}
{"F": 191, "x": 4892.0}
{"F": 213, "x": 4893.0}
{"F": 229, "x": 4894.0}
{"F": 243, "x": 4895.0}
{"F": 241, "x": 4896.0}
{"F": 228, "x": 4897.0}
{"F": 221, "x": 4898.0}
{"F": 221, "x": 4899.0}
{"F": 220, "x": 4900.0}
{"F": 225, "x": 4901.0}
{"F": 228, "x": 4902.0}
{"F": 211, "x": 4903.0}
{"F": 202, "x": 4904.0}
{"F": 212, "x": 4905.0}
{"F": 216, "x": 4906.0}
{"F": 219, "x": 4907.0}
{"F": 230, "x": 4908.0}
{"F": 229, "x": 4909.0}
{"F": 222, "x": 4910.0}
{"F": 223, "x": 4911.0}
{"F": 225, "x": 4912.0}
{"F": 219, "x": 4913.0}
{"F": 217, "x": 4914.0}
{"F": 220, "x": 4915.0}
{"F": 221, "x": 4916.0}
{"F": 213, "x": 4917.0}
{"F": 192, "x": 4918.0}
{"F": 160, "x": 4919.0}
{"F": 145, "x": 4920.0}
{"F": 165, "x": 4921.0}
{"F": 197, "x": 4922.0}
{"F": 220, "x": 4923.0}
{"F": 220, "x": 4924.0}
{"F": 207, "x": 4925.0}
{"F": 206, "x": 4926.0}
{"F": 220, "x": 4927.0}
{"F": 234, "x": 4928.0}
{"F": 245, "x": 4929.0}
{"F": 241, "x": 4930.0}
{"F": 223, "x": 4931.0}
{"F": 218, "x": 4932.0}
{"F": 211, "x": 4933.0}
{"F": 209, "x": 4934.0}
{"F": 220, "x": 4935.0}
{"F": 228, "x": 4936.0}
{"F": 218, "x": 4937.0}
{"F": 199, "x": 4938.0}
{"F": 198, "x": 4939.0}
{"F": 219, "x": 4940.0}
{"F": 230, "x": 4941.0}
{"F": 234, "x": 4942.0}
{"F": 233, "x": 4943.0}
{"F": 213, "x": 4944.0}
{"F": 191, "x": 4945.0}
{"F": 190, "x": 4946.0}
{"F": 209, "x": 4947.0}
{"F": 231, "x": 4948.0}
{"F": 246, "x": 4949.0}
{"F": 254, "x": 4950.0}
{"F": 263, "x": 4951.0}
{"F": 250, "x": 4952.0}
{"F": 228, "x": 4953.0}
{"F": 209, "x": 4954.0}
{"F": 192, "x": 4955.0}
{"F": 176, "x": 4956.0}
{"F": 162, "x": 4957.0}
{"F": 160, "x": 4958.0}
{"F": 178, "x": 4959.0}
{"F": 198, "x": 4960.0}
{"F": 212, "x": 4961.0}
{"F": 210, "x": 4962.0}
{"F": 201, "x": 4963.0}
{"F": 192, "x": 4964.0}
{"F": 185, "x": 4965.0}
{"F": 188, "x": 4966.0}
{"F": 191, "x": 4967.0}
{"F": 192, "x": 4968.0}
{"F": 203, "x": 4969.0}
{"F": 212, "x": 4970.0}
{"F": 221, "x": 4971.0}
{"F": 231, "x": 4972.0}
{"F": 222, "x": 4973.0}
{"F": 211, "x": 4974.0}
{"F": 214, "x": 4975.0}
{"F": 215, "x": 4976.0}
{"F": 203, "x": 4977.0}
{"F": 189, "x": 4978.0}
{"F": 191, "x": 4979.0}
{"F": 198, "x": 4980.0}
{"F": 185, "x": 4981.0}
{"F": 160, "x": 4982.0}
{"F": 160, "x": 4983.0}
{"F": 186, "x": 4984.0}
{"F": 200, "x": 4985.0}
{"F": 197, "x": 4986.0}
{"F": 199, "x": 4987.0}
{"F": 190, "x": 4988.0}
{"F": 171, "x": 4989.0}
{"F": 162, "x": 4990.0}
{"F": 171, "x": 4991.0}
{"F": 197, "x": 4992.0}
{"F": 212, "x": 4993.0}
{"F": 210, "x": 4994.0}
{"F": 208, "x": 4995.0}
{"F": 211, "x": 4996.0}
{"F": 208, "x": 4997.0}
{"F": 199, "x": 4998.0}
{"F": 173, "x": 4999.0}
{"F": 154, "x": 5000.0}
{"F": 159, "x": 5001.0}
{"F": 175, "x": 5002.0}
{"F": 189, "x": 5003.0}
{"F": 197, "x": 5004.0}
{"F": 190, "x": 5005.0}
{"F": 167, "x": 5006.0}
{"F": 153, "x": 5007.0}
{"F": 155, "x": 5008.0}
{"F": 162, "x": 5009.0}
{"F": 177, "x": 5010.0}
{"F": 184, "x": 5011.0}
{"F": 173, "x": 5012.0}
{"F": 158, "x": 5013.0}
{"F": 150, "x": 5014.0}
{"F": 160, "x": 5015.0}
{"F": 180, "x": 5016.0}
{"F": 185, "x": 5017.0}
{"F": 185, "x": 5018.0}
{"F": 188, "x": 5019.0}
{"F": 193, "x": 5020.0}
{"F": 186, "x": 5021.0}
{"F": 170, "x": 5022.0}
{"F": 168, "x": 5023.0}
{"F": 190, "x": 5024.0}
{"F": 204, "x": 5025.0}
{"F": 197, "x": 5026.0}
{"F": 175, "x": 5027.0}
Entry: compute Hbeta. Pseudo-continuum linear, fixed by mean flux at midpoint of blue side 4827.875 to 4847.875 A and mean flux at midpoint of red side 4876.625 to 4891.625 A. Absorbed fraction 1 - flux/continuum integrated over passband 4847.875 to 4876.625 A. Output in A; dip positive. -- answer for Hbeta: -1.3 A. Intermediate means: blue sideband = 201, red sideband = 194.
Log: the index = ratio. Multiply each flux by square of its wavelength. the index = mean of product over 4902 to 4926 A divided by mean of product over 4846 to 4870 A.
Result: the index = 1.0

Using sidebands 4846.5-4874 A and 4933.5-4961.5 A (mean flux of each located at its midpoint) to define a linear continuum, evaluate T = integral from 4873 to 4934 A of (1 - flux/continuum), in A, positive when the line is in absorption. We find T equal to 0.3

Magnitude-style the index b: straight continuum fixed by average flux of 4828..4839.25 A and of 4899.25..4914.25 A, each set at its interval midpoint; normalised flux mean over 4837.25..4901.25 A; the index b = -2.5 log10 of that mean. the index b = 0.03 mag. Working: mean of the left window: 201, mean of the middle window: 205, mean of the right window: 220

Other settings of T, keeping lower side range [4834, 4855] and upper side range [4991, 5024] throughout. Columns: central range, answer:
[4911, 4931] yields -1.5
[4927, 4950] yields -3.5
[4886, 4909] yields -1.4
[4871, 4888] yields 0.4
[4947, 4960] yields -1.5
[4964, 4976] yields -1.3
